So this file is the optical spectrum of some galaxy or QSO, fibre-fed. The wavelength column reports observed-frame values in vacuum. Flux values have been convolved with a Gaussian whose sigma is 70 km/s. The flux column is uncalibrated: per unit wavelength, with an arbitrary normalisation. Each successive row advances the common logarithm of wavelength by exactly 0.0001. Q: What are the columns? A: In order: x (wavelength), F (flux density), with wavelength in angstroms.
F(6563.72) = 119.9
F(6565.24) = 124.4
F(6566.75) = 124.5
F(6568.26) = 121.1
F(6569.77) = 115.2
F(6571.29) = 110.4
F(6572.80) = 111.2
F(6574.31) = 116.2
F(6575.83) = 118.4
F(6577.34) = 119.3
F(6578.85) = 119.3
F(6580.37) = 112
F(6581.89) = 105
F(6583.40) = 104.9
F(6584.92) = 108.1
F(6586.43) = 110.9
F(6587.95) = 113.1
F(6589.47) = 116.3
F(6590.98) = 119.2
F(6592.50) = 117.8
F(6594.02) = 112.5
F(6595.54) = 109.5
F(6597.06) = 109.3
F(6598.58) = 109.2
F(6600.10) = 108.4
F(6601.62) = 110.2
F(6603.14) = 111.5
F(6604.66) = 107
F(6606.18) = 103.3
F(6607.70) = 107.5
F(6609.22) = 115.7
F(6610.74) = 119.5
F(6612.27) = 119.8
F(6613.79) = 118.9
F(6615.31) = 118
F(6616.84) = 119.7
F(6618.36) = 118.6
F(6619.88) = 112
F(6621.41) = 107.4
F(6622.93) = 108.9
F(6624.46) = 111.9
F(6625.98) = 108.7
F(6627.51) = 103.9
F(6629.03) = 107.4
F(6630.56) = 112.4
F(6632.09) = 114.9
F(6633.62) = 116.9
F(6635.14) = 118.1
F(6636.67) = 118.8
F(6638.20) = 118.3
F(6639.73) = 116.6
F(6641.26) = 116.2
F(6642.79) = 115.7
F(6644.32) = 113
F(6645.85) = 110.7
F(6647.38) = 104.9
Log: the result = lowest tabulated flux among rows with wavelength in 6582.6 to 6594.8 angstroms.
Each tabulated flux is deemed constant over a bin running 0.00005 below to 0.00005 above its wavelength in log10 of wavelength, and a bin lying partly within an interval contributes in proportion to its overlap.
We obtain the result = 104.9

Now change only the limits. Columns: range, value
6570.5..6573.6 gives 110.4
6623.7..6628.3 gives 103.9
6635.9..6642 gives 116.2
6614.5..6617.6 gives 118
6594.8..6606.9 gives 103.3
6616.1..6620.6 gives 112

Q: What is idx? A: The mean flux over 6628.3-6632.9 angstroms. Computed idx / 111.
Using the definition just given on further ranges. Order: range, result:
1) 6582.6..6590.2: 111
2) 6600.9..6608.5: 108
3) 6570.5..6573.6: 111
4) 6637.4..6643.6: 117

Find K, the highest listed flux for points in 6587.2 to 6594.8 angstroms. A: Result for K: 119.2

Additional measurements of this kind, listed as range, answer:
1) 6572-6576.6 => 118.4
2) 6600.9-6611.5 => 119.5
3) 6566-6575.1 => 124.5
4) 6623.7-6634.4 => 116.9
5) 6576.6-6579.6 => 119.3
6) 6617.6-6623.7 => 118.6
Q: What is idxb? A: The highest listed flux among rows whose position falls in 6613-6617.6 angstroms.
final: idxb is 119.7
